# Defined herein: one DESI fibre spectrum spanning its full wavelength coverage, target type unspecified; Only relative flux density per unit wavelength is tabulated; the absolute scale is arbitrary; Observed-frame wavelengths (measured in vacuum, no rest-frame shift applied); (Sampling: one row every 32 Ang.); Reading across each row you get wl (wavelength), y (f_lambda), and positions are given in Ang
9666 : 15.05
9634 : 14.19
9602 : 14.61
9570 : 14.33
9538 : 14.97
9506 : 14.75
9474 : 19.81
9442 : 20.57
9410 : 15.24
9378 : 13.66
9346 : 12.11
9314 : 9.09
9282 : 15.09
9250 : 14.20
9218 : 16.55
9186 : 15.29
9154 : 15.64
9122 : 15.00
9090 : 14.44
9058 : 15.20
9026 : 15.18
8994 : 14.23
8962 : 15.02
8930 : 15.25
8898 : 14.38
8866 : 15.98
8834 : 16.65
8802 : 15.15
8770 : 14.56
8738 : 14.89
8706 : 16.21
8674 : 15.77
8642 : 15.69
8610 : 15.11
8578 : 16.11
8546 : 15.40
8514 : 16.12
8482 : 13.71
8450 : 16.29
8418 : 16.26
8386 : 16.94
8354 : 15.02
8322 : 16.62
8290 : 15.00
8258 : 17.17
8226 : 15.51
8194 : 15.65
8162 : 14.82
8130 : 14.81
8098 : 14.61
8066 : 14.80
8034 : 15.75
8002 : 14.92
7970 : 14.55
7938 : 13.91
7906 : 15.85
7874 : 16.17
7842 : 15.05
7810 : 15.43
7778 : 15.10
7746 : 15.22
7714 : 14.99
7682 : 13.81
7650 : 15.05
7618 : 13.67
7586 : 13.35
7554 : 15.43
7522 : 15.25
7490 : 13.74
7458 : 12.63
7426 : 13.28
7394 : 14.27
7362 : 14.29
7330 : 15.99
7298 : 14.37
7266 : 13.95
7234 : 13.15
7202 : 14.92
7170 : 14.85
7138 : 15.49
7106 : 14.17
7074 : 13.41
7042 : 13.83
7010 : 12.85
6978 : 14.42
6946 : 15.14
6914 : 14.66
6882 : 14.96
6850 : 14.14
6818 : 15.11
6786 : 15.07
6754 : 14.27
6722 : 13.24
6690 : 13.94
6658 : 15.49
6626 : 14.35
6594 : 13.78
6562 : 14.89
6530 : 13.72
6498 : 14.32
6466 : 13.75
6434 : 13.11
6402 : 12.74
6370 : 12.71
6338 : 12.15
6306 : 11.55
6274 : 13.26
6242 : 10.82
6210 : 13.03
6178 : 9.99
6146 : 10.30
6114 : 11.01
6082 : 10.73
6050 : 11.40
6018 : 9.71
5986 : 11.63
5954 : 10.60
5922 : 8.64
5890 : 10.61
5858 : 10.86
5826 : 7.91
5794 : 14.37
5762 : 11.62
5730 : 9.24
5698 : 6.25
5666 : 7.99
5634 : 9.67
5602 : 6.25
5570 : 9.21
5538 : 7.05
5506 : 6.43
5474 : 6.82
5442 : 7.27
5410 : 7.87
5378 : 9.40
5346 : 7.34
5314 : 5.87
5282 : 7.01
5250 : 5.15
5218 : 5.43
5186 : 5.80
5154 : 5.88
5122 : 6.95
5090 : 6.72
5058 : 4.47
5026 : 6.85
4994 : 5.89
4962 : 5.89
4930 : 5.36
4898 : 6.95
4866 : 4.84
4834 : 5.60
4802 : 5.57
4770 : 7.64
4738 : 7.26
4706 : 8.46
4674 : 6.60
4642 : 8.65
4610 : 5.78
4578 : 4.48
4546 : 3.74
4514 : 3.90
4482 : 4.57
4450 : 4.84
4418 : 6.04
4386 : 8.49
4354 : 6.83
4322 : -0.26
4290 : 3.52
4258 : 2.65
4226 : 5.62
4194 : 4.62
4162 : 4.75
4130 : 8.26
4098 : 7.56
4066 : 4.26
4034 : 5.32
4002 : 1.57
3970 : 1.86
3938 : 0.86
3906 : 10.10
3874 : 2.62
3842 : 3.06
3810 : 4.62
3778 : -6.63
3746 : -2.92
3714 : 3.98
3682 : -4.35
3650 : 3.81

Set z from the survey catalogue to 0.44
